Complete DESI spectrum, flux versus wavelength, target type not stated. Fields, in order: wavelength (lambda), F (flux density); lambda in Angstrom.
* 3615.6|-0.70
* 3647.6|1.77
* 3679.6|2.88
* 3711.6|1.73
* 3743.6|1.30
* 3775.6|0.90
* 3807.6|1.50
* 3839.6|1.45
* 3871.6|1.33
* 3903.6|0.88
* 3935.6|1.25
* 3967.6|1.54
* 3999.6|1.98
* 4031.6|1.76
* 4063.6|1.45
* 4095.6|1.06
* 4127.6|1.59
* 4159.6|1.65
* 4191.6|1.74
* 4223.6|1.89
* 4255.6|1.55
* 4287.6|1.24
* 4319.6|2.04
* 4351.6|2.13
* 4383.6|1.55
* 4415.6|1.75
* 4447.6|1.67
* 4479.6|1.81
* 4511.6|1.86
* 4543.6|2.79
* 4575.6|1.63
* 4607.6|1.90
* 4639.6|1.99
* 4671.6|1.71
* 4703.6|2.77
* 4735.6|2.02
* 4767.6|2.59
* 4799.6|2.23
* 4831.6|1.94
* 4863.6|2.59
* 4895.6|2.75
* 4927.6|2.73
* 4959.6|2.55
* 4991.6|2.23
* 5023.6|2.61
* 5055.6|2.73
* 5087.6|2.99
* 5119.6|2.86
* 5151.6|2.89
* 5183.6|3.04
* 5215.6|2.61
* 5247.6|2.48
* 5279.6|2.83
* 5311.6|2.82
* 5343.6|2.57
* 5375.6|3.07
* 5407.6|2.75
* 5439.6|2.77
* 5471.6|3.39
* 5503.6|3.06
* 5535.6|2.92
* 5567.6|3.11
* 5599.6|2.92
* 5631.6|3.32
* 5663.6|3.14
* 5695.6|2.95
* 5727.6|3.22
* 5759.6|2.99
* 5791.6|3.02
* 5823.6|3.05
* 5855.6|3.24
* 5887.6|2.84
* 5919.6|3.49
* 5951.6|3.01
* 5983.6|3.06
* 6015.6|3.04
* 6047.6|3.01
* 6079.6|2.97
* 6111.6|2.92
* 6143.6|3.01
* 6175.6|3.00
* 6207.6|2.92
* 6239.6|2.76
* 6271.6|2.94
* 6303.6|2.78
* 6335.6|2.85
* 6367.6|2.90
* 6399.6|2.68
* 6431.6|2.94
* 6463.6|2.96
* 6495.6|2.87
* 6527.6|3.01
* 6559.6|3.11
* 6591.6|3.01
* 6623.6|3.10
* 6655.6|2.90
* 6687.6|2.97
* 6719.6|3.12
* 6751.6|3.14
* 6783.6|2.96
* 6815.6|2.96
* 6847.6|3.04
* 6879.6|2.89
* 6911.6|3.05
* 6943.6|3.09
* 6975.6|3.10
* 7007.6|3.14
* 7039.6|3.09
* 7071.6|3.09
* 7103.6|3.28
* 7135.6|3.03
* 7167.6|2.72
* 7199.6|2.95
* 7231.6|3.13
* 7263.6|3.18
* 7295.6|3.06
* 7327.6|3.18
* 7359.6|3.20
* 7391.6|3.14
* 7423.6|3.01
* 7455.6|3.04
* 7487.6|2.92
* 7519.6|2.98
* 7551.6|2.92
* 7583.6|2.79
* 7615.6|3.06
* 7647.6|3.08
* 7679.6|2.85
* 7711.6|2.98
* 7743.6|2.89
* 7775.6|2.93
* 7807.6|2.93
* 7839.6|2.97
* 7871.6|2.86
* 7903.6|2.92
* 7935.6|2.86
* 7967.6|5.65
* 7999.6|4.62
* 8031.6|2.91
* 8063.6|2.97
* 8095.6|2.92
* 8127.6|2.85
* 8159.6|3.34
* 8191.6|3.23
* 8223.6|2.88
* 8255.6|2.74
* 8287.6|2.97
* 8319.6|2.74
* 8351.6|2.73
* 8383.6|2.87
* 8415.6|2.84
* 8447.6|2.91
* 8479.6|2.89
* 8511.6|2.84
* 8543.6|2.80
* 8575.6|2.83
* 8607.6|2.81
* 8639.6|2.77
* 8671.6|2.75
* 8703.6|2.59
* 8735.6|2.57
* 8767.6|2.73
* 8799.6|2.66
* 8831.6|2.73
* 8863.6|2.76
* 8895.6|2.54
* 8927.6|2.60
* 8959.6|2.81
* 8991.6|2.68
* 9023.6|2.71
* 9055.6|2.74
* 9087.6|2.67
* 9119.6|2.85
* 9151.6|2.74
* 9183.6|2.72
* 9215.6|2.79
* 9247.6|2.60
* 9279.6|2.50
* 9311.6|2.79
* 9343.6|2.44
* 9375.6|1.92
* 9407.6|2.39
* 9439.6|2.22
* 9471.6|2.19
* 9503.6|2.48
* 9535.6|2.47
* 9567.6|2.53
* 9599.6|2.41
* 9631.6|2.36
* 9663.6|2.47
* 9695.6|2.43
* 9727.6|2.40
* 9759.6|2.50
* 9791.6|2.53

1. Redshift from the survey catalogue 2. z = 0.216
